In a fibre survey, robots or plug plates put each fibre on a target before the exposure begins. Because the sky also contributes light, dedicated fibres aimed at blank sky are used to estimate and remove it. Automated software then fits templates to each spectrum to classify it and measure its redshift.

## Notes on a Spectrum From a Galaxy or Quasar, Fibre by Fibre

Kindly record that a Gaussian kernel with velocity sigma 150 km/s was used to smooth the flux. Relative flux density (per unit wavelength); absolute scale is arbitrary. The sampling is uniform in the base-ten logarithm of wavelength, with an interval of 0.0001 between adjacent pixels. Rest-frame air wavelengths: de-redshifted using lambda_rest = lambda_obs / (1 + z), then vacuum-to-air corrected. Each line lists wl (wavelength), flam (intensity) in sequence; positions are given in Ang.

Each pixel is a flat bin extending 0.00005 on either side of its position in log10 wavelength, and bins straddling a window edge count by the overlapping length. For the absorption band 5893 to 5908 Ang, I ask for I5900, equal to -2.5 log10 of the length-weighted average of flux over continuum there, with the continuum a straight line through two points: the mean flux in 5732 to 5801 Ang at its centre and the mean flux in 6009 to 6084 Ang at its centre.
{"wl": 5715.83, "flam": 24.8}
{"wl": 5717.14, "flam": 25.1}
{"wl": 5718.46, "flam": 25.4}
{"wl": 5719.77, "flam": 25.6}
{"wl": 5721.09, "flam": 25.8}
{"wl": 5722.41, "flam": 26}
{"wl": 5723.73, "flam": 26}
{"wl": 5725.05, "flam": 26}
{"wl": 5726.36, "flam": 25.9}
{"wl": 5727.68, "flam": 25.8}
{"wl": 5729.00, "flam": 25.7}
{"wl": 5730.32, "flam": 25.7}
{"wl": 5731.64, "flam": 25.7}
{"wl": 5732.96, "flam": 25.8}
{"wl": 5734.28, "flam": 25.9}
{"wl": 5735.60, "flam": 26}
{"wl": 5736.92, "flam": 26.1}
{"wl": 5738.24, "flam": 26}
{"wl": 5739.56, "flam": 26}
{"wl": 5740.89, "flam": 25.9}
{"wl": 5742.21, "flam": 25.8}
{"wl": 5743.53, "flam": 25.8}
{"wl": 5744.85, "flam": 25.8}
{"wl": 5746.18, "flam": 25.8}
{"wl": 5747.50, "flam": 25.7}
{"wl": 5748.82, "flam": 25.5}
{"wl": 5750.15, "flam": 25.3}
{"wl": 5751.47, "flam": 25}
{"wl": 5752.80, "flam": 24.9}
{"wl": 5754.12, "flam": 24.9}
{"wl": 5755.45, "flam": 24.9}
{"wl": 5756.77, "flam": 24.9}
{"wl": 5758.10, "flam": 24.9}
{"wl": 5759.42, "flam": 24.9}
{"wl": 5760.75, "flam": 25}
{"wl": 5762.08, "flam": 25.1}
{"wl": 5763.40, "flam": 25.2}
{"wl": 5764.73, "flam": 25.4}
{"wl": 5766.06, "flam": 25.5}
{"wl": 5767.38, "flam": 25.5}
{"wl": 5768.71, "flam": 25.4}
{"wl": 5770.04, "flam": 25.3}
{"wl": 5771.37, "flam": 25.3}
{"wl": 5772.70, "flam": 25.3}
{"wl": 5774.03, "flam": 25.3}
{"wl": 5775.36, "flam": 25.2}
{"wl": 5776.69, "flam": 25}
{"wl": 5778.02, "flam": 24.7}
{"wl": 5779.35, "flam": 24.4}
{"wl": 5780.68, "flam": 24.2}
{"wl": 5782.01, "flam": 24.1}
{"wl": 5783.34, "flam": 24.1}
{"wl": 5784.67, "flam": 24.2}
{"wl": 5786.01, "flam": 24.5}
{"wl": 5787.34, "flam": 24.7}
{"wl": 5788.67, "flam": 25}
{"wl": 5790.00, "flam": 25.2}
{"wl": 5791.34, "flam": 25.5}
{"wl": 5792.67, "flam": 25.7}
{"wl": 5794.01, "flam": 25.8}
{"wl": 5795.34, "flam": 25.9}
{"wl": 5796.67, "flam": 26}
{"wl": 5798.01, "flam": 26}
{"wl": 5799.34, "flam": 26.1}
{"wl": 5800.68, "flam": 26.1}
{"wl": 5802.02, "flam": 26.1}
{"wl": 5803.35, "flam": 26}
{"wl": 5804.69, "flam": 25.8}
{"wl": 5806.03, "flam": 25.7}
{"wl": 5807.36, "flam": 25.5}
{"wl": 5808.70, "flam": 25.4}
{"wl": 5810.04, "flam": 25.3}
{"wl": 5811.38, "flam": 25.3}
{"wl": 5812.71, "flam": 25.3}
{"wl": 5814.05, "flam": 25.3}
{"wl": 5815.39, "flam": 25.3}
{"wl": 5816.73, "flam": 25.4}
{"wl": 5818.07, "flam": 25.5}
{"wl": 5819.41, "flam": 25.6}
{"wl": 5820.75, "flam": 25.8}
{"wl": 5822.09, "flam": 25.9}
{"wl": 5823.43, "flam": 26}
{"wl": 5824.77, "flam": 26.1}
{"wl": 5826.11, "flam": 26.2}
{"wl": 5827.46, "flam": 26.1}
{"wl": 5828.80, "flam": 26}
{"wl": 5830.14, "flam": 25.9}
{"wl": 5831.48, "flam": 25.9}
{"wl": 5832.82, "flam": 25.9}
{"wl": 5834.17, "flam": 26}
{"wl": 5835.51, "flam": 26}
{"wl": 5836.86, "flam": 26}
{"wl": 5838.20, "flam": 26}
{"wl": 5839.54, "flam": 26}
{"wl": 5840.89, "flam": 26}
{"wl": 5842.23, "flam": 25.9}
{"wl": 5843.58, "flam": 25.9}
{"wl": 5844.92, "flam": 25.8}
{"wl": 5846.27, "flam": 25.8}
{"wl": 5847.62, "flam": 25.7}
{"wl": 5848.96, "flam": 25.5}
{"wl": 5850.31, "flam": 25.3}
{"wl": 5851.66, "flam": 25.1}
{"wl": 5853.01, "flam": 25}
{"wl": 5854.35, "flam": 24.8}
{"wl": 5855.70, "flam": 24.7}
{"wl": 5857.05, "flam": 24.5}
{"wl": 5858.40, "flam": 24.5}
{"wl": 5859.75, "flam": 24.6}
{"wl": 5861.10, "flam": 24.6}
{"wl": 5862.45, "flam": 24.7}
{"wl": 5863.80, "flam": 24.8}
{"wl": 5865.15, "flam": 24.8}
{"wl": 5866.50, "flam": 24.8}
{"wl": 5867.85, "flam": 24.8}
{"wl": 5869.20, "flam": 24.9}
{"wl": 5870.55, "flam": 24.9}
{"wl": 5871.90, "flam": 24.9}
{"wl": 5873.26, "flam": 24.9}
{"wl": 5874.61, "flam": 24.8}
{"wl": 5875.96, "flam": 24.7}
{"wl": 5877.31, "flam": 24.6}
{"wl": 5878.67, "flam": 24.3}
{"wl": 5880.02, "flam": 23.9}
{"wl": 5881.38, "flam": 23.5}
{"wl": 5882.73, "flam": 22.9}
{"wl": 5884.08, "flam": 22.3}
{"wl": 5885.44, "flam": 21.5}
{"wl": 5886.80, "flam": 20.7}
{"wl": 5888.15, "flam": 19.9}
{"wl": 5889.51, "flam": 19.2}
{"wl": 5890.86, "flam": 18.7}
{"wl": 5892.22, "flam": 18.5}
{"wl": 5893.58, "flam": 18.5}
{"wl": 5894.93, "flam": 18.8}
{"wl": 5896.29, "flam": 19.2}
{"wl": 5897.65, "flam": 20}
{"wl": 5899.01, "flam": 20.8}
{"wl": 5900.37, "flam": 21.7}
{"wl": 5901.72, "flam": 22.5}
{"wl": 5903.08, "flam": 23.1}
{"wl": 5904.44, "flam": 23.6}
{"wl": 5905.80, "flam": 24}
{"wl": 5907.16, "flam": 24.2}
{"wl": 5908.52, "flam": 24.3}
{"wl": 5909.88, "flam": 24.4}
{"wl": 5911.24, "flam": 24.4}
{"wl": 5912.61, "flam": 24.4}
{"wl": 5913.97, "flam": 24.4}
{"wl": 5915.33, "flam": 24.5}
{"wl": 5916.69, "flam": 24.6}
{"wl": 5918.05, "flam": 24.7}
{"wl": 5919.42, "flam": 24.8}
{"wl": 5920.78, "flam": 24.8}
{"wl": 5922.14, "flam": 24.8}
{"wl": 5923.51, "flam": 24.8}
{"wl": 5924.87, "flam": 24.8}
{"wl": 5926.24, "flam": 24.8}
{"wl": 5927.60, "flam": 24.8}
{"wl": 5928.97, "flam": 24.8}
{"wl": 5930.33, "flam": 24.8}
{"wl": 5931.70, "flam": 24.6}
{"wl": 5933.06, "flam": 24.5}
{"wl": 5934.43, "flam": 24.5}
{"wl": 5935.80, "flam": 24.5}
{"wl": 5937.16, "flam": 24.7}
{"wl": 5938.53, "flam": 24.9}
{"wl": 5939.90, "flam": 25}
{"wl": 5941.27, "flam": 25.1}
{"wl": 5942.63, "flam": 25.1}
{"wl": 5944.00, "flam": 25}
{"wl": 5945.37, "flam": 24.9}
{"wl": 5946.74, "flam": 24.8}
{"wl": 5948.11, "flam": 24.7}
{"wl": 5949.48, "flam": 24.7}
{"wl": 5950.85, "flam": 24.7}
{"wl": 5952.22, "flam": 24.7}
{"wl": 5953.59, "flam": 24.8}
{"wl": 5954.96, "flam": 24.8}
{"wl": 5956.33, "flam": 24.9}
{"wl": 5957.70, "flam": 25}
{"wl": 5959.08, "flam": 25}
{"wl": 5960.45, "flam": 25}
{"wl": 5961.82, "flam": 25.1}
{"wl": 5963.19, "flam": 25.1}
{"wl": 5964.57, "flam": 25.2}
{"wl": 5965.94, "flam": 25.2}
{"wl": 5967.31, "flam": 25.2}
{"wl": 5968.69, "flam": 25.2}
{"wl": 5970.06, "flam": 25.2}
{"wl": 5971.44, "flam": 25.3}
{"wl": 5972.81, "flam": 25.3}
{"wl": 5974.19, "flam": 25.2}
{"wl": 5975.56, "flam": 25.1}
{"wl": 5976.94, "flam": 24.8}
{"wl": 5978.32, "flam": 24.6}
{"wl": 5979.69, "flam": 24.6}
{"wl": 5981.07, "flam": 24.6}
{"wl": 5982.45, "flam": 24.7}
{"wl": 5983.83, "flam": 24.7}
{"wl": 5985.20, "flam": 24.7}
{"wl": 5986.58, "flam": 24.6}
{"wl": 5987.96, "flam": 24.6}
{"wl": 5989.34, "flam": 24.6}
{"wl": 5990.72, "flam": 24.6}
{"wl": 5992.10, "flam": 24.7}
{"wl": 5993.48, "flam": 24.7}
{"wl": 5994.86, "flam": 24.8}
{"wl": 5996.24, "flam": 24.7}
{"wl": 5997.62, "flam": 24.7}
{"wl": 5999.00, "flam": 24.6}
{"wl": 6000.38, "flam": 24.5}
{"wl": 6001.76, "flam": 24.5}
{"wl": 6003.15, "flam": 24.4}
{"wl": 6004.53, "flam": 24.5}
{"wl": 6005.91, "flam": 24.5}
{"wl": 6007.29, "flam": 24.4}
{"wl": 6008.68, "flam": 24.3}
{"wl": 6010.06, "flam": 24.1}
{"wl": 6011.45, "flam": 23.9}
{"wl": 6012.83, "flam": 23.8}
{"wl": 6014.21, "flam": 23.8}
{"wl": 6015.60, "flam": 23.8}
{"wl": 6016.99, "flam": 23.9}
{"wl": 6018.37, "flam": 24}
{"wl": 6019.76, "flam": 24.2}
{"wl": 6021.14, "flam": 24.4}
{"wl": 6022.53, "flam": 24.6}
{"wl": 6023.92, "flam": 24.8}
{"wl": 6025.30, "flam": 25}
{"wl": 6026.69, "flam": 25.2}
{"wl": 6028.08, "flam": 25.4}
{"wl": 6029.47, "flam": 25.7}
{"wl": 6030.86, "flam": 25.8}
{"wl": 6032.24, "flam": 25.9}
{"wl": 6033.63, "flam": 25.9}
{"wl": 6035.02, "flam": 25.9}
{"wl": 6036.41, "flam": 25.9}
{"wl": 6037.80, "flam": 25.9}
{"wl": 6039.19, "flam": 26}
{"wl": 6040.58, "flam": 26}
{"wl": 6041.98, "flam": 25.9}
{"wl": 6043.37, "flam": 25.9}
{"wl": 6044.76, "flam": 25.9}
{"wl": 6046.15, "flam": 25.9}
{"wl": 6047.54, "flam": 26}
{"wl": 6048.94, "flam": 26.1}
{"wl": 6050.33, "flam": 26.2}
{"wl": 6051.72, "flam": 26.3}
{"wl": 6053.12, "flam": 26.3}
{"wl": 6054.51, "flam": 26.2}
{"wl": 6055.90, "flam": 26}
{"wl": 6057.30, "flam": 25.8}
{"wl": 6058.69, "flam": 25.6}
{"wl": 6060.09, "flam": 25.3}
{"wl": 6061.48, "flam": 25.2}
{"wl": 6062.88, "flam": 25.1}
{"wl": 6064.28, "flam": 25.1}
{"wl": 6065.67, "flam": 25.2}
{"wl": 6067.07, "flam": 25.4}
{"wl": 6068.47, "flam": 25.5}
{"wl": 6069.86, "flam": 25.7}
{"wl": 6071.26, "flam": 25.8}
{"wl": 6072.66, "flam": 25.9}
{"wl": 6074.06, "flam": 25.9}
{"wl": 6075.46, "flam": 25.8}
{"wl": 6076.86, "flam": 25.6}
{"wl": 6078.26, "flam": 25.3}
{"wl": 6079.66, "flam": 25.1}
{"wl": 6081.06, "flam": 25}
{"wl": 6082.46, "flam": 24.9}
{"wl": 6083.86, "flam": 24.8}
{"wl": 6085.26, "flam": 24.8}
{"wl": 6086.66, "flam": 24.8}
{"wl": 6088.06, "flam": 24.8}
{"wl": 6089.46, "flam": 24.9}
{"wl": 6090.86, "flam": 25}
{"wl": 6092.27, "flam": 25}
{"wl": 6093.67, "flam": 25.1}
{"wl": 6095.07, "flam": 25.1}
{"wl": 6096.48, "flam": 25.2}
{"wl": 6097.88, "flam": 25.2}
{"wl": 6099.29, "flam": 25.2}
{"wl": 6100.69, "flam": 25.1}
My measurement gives 0.18 mag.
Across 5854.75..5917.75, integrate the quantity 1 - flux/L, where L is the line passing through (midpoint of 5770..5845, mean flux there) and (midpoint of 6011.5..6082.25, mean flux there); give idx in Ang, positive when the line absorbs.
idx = 5.8 Ang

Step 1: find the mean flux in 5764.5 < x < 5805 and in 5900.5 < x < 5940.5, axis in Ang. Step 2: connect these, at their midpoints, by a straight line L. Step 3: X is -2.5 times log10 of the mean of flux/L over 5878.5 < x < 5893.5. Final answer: 0.16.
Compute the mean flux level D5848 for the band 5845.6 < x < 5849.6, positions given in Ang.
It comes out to 25.7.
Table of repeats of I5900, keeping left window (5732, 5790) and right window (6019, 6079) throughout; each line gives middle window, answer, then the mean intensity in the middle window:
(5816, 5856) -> -0.02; 25.7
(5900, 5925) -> 0.05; 24.2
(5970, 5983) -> 0.03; 24.9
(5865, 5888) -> 0.07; 23.8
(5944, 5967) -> 0.02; 24.9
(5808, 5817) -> 0.00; 25.3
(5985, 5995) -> 0.04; 24.6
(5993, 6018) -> 0.05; 24.3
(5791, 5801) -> -0.03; 25.9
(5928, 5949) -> 0.03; 24.8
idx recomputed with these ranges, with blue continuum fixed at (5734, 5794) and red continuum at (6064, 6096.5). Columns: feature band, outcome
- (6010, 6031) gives 0.6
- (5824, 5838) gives -0.4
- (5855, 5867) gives 0.3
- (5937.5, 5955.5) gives 0.3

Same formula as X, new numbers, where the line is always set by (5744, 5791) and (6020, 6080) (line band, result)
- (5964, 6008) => 0.031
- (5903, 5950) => 0.033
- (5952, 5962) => 0.022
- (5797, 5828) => -0.025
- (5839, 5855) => -0.015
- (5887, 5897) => 0.307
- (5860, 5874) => 0.019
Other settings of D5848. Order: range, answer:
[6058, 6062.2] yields 25.3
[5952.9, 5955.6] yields 24.8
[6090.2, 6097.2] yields 25.1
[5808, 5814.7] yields 25.3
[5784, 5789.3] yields 24.6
